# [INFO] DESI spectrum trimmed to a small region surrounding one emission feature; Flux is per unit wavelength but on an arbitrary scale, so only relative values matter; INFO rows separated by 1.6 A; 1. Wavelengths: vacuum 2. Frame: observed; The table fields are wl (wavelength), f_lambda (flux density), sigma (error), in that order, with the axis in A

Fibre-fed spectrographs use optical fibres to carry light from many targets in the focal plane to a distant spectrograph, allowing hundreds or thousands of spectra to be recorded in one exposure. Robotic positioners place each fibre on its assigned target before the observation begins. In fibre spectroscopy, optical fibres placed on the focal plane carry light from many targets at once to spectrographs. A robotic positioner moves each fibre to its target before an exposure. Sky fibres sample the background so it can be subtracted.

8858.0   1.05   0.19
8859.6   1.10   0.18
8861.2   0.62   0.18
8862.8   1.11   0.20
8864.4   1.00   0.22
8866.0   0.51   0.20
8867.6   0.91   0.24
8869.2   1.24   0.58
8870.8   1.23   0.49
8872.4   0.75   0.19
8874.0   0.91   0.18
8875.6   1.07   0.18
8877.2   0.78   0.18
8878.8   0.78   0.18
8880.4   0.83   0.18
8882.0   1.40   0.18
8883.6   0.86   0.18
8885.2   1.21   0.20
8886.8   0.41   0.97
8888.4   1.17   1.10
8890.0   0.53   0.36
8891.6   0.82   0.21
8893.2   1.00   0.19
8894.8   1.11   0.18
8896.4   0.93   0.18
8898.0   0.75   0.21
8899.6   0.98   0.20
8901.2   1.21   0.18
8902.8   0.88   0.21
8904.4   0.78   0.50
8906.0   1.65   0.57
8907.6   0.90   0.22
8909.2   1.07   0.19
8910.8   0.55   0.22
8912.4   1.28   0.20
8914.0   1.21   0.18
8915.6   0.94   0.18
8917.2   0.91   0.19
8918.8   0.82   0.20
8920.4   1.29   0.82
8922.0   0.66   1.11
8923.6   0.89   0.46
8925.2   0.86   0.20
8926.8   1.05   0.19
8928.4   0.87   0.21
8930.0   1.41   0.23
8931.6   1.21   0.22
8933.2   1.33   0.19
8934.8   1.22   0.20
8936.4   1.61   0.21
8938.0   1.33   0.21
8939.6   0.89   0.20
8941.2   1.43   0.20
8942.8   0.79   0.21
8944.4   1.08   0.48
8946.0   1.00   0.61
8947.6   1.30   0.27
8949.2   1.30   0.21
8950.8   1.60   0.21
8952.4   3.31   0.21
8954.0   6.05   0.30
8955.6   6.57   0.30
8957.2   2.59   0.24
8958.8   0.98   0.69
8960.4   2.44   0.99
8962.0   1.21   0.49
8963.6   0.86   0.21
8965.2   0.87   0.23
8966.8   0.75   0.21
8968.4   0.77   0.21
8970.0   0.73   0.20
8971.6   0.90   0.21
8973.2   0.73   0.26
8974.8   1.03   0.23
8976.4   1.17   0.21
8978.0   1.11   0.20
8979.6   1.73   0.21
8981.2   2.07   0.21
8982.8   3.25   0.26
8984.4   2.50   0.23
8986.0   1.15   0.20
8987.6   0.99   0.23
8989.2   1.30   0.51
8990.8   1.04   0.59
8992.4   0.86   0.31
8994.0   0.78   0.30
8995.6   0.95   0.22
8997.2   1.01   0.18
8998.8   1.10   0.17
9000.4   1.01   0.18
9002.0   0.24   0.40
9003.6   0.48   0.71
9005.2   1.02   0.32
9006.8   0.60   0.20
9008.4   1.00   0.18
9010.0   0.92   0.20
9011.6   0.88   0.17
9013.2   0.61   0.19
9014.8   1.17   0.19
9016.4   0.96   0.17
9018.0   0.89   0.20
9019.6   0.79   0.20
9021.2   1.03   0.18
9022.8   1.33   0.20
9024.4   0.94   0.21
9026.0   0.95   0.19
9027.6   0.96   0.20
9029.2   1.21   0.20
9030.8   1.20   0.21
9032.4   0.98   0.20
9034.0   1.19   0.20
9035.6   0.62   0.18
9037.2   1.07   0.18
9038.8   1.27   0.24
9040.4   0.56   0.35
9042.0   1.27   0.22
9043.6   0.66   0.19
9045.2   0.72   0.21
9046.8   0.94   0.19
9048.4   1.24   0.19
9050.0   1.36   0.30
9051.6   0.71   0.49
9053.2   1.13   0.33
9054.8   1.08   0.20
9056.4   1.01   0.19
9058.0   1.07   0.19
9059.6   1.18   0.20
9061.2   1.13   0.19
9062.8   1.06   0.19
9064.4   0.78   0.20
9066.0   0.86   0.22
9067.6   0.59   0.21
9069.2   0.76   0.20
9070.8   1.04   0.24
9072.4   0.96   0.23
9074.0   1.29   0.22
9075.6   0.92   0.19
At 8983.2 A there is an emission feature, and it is [N II]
